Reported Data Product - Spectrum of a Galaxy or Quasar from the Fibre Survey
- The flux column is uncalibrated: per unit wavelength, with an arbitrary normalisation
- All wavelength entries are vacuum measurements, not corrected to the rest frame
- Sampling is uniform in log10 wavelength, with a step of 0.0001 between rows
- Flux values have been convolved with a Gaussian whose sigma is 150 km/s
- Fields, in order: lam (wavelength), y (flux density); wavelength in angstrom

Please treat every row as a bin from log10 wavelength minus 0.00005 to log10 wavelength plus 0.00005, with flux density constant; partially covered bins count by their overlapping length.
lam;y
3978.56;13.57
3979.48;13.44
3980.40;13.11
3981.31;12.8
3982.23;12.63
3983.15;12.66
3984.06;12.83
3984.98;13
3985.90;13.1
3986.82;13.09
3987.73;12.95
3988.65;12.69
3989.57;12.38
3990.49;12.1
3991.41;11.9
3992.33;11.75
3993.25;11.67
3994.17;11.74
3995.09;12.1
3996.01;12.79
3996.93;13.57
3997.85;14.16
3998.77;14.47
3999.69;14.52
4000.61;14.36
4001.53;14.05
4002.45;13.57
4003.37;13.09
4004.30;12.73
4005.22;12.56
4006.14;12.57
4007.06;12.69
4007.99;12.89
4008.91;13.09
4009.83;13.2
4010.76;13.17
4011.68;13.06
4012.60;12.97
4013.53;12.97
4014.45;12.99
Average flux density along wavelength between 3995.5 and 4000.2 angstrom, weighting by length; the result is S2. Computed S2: 13.9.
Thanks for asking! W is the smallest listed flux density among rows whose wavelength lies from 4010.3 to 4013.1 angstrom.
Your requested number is 12.97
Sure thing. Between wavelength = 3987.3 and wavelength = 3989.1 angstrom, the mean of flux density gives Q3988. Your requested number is 12.8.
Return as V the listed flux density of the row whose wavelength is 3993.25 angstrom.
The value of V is 11.67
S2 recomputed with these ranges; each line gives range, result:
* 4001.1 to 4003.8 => 13.6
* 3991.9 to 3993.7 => 11.7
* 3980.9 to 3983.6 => 12.7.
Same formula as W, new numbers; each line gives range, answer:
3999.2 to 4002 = 14.05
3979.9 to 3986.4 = 12.63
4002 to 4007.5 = 12.56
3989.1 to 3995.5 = 11.67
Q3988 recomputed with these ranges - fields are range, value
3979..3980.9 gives 13.3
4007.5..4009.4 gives 13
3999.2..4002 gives 14.3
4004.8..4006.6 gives 12.6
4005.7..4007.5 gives 12.6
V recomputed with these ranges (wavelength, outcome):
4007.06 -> 12.69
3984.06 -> 12.83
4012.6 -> 12.97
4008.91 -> 13.09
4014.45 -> 12.99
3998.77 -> 14.47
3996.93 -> 13.57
